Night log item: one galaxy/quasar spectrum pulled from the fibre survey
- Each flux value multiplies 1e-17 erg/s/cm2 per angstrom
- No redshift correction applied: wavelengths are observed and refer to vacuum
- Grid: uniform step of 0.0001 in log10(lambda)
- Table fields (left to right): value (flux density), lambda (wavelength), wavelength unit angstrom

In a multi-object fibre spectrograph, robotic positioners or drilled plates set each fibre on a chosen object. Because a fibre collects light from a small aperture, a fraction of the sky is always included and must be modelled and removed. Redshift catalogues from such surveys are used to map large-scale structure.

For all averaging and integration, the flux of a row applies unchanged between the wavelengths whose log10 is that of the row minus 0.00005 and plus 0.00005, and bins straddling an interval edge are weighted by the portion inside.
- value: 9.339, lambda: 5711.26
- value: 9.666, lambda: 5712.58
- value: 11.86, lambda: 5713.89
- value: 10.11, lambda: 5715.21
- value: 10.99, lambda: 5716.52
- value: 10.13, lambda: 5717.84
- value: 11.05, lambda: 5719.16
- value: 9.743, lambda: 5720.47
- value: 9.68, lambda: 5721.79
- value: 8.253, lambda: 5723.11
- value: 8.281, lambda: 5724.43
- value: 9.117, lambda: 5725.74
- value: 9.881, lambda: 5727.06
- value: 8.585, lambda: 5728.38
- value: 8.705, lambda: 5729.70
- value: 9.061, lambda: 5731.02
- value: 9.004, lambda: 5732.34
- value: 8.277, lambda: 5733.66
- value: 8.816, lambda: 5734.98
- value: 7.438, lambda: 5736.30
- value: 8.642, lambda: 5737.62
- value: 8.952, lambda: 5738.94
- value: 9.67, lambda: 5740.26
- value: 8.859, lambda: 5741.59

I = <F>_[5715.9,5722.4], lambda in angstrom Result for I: 10.3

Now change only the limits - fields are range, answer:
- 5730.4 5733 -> 9.03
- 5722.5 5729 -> 8.83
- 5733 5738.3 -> 8.3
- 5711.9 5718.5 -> 10.5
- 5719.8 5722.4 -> 9.74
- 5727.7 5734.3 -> 8.73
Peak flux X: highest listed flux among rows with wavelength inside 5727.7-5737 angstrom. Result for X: 9.061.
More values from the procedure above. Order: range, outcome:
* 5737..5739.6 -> 8.952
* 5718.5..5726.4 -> 11.05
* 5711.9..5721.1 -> 11.86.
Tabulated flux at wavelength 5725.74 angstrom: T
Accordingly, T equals 9.117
